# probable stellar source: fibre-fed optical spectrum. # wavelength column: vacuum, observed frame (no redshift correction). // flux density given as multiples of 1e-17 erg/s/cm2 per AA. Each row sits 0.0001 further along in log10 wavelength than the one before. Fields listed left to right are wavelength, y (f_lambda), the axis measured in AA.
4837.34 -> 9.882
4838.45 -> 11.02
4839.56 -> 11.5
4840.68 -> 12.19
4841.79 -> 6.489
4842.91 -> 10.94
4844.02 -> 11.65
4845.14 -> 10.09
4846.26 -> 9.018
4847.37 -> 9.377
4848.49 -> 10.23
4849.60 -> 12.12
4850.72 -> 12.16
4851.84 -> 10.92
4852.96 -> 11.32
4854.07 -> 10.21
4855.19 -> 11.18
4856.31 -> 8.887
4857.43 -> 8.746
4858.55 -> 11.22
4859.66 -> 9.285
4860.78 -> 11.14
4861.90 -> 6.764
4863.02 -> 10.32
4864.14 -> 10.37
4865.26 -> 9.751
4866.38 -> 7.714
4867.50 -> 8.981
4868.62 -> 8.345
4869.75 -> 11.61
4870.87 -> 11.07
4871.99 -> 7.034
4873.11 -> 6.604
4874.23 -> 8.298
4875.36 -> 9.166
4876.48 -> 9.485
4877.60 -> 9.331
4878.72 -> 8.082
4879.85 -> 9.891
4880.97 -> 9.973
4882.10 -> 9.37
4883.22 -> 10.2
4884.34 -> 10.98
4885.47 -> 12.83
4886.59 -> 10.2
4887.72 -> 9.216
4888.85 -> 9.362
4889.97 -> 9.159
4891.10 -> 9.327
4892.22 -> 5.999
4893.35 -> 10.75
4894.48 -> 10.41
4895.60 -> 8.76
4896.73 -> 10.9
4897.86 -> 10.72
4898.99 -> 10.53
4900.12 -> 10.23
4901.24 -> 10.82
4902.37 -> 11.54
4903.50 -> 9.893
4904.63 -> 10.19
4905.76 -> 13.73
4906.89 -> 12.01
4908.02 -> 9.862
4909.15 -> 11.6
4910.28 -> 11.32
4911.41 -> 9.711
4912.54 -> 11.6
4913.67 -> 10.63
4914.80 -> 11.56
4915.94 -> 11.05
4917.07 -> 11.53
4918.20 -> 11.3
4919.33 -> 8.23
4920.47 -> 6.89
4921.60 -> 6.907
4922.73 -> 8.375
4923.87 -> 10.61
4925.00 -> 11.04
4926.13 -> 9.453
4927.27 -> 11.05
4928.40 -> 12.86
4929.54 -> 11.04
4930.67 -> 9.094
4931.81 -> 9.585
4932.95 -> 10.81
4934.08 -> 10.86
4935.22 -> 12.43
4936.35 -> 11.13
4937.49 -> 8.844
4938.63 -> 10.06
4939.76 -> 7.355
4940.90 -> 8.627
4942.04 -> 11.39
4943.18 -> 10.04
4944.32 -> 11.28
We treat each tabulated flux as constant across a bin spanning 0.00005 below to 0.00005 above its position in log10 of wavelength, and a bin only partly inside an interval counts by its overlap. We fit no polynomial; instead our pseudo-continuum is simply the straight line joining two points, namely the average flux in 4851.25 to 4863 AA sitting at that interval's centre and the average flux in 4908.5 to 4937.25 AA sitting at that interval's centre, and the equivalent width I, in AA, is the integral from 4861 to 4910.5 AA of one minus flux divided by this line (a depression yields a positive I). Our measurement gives 1.7 AA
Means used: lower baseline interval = 9.99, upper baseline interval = 10.4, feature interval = 9.83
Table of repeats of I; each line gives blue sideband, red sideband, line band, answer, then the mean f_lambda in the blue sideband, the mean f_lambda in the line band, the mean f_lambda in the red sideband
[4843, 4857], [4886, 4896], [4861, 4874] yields 1.33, 10.6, 9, 9.27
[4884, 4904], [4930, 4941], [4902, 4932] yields -1.39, 10.1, 10.5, 9.95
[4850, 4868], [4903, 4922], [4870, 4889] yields 1.22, 9.96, 9.51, 10.5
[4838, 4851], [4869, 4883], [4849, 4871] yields -0.48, 10.5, 10.1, 9.17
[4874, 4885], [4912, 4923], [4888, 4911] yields -1.51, 9.54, 10.3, 9.84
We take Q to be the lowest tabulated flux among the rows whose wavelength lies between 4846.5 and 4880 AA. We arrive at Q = 6.604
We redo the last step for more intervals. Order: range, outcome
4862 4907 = 5.999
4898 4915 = 9.711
